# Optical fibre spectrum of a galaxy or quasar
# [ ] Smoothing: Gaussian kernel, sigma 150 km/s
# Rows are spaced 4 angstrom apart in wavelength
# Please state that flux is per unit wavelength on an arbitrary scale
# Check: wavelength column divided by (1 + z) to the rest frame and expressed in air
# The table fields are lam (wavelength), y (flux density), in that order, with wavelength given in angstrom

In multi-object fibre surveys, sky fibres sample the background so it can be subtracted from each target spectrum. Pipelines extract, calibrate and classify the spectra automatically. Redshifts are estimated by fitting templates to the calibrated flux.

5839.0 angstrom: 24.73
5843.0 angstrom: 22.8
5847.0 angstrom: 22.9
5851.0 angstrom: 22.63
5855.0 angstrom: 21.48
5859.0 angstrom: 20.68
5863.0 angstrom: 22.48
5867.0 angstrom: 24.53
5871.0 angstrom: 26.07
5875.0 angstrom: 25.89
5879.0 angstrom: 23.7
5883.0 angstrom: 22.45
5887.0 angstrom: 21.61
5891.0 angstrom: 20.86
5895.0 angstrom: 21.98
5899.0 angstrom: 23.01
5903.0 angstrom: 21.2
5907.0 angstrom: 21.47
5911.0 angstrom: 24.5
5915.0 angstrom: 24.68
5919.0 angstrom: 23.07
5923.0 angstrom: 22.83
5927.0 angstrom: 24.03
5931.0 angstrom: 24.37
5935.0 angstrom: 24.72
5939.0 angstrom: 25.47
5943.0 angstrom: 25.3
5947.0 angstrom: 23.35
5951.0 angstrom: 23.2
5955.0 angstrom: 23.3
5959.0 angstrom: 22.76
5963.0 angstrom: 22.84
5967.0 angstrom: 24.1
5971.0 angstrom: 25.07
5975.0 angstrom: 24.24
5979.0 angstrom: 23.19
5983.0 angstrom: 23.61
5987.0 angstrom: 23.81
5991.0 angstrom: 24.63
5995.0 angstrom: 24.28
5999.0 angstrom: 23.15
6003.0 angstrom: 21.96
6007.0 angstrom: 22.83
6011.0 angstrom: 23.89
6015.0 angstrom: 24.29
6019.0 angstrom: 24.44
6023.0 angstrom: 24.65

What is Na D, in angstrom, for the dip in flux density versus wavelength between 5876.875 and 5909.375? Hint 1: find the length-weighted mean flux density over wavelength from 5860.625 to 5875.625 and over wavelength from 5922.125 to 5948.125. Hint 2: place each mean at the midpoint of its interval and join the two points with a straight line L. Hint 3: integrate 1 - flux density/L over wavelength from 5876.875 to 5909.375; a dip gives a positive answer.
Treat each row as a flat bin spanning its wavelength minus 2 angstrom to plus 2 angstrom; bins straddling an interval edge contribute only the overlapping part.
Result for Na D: 3.19 angstrom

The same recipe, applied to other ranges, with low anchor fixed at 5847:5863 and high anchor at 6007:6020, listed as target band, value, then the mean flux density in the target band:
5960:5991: -0.5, 23.9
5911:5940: -1.7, 24.1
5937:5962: -0.8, 23.9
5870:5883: -1.5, 24.7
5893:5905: 0.2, 22.1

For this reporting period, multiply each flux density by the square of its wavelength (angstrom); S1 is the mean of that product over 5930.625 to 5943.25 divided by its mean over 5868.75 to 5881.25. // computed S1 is 1.01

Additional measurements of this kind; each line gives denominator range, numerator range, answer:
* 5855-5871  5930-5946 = 1.12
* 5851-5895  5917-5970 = 1.06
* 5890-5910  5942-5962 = 1.09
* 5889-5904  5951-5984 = 1.11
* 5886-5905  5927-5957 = 1.13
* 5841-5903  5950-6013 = 1.07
